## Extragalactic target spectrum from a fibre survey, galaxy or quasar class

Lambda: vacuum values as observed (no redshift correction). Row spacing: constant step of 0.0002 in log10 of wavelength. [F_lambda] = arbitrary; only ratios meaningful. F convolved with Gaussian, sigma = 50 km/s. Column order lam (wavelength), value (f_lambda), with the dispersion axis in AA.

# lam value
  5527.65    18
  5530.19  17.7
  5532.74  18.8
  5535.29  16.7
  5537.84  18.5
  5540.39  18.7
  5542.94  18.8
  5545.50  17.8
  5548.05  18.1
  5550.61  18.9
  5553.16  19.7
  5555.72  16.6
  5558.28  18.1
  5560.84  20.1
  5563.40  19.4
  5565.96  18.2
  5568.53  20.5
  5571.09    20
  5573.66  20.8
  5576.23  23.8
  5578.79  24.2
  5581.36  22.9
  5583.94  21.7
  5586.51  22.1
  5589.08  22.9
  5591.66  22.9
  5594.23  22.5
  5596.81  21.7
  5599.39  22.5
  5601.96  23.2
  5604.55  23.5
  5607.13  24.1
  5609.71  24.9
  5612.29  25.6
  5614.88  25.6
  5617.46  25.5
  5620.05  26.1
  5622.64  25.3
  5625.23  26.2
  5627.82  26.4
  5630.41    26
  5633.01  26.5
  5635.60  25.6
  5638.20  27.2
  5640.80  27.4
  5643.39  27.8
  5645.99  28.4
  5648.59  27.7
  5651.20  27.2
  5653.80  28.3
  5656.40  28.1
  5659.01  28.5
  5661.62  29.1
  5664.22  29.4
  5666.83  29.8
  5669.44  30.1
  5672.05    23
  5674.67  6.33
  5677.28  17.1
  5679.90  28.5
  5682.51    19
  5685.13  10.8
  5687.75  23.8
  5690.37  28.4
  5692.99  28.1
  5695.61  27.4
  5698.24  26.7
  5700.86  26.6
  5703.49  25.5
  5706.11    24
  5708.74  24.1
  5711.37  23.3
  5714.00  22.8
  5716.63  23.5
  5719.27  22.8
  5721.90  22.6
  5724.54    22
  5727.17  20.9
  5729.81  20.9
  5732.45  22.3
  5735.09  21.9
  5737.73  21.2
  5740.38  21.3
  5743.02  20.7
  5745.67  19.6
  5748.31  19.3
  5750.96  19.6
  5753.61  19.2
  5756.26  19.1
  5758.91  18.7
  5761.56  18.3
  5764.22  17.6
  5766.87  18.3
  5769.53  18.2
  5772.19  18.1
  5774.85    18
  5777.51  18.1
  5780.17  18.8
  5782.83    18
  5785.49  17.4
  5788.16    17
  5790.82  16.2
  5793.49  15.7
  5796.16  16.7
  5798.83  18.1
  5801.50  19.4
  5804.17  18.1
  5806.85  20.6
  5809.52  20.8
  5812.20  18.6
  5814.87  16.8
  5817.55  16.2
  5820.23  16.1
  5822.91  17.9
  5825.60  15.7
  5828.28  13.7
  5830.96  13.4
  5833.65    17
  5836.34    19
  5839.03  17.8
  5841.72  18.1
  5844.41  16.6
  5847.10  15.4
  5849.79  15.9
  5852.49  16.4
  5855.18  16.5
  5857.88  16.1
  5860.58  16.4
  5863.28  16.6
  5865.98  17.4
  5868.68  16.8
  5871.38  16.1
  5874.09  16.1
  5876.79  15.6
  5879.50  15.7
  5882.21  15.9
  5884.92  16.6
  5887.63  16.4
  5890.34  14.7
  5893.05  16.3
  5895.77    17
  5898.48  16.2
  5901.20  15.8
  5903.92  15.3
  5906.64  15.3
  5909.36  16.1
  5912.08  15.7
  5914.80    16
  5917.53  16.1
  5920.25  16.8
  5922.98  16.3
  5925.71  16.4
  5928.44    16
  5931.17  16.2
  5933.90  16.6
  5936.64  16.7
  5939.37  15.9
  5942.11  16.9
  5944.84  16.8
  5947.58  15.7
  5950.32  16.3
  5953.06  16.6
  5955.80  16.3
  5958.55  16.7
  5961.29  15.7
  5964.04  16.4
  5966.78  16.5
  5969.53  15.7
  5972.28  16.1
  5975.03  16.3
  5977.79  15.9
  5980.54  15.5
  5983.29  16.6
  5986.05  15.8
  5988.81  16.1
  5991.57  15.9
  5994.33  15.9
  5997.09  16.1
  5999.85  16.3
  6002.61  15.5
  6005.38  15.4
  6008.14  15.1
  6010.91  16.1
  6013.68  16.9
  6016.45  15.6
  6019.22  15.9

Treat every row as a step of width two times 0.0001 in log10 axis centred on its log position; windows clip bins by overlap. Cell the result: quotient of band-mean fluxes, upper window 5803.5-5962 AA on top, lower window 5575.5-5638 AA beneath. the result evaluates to 0.68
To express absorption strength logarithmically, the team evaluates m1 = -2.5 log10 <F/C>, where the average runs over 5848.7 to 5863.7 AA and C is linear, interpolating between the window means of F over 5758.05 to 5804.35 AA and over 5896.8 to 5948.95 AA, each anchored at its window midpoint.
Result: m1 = 0.041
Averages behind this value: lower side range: 17.8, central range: 16.3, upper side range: 16.2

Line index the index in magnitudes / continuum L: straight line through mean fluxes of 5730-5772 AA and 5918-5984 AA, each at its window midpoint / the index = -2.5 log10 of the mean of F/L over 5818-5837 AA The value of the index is 0.15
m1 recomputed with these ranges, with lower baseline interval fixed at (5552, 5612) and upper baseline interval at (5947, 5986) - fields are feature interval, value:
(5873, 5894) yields 0.09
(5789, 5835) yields 0.08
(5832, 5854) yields 0.06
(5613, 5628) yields -0.22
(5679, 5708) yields -0.21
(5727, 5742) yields -0.10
